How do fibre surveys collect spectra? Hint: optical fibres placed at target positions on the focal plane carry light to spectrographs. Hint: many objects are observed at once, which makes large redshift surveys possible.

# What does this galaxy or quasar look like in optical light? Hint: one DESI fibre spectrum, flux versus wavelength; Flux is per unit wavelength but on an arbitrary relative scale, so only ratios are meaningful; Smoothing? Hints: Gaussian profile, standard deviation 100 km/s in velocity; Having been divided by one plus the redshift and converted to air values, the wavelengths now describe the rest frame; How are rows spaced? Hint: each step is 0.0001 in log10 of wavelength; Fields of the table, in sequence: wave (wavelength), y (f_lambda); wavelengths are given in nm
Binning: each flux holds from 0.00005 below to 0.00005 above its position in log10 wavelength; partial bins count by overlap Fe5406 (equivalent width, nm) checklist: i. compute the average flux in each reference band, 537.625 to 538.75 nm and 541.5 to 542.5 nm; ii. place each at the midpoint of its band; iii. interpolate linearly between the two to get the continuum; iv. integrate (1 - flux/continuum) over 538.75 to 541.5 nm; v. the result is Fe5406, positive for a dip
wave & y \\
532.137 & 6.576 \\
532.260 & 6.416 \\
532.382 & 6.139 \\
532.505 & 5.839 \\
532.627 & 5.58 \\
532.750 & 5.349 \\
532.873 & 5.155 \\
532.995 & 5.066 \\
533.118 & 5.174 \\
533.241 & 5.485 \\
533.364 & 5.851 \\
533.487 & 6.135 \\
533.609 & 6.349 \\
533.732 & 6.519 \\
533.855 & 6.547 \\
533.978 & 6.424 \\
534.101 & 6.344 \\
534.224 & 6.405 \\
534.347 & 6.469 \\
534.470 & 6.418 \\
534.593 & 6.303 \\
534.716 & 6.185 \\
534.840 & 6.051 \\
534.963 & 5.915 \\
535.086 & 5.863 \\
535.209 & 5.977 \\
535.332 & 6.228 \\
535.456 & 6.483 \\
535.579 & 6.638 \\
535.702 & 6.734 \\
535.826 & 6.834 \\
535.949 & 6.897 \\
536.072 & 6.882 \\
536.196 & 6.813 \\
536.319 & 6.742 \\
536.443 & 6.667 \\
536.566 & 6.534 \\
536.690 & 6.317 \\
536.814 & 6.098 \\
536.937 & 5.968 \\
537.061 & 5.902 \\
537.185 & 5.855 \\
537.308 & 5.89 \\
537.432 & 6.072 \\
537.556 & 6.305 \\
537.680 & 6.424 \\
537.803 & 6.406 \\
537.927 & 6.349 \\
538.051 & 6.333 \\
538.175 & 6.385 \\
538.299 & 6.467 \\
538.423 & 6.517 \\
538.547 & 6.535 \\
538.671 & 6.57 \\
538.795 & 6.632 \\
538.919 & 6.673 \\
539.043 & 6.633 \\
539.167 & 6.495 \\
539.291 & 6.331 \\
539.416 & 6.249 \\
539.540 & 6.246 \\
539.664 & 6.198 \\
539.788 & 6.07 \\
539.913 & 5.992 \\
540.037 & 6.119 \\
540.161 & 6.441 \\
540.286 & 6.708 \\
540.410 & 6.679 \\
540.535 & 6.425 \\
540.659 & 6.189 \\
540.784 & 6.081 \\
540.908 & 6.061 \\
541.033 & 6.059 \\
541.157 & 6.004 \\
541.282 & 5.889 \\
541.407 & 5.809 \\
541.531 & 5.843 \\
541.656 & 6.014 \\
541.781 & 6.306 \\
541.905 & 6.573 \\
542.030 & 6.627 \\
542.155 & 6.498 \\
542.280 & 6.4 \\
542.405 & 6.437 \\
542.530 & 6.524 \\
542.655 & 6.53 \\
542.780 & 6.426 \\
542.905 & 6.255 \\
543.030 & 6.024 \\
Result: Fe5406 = 0.06 nm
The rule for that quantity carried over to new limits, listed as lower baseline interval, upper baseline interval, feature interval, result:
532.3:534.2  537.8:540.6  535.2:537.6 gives -0.094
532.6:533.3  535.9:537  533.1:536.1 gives -0.216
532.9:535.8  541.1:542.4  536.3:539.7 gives -0.092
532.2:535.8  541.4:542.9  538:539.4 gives -0.059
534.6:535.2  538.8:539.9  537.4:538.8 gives -0.033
